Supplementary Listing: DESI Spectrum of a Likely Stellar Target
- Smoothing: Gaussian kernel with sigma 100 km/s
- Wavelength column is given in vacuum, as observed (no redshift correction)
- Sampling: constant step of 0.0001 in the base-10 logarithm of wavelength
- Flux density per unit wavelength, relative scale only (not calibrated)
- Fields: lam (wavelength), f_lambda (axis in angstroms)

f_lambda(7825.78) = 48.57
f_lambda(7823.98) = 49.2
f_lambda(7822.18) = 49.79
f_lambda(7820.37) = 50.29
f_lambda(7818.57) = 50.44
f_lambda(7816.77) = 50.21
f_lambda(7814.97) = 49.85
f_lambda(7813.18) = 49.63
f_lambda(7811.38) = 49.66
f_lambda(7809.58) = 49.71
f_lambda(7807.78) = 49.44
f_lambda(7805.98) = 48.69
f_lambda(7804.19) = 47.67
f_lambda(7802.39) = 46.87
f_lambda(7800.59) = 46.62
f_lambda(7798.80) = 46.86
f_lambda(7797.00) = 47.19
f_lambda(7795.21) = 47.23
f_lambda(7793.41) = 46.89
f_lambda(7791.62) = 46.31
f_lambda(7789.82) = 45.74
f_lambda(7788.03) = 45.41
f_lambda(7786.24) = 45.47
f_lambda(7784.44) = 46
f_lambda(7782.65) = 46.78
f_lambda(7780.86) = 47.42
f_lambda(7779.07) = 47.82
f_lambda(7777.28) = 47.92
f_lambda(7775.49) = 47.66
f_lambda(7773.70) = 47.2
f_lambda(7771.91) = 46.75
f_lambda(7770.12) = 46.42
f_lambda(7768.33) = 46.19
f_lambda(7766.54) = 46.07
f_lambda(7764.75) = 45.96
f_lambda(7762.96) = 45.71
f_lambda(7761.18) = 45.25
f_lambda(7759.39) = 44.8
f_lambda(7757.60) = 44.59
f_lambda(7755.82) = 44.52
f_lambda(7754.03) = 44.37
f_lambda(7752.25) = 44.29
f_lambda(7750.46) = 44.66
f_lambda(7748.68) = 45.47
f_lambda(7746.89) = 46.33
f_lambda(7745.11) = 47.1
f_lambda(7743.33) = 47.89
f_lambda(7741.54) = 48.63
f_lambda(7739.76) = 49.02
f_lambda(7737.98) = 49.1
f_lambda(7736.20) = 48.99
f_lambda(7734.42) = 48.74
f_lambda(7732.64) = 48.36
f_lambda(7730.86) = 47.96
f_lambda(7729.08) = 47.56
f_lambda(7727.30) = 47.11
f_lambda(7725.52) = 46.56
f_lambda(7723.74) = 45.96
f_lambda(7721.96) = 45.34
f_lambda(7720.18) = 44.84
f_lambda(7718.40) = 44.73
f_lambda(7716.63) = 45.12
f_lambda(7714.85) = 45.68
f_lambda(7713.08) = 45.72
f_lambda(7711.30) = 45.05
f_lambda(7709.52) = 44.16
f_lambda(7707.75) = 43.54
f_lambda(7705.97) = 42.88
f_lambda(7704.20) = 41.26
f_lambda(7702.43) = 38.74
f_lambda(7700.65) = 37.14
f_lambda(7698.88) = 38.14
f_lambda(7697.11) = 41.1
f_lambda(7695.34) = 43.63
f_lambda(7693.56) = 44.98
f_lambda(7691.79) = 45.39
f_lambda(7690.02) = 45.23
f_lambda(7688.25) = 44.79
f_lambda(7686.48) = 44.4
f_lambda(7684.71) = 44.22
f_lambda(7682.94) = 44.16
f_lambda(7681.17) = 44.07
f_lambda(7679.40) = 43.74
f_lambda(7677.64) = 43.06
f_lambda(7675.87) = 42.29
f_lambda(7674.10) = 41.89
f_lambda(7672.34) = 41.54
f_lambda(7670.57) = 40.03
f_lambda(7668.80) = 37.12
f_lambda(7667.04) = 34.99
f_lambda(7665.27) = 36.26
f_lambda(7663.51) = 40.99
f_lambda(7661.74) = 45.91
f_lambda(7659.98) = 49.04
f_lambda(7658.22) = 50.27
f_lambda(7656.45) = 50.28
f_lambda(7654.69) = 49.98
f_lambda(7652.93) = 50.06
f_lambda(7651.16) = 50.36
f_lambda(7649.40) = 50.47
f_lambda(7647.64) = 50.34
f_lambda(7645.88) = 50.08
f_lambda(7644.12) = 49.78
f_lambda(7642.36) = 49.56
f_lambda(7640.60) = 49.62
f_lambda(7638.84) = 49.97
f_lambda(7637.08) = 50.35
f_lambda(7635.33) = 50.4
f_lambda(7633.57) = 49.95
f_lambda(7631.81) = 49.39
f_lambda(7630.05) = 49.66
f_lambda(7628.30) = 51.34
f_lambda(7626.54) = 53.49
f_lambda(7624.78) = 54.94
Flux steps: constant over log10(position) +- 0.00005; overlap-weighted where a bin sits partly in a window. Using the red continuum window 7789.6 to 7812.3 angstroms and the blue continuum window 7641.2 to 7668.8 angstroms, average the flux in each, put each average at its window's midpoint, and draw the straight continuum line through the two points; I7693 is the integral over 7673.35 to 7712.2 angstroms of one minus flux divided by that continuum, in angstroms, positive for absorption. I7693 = 3.47 angstroms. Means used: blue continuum 46.9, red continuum 47.6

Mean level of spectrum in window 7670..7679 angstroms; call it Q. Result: 42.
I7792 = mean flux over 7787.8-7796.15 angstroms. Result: 46.4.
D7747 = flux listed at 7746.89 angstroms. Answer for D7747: 46.33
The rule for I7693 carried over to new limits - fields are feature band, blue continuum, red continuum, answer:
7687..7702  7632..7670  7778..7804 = 1.49 angstroms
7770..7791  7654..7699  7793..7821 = 0.36 angstroms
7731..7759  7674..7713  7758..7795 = -1.08 angstroms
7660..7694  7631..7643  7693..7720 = 2.42 angstroms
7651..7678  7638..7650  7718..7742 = 3.02 angstroms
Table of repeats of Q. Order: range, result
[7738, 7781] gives 46.4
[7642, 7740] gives 45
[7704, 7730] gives 45.1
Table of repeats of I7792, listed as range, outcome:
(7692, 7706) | 41.1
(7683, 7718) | 43.3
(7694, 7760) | 45.1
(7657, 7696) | 43.1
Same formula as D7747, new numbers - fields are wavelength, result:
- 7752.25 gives 44.29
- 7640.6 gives 49.62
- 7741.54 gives 48.63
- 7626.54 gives 53.49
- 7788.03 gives 45.41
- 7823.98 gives 49.2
